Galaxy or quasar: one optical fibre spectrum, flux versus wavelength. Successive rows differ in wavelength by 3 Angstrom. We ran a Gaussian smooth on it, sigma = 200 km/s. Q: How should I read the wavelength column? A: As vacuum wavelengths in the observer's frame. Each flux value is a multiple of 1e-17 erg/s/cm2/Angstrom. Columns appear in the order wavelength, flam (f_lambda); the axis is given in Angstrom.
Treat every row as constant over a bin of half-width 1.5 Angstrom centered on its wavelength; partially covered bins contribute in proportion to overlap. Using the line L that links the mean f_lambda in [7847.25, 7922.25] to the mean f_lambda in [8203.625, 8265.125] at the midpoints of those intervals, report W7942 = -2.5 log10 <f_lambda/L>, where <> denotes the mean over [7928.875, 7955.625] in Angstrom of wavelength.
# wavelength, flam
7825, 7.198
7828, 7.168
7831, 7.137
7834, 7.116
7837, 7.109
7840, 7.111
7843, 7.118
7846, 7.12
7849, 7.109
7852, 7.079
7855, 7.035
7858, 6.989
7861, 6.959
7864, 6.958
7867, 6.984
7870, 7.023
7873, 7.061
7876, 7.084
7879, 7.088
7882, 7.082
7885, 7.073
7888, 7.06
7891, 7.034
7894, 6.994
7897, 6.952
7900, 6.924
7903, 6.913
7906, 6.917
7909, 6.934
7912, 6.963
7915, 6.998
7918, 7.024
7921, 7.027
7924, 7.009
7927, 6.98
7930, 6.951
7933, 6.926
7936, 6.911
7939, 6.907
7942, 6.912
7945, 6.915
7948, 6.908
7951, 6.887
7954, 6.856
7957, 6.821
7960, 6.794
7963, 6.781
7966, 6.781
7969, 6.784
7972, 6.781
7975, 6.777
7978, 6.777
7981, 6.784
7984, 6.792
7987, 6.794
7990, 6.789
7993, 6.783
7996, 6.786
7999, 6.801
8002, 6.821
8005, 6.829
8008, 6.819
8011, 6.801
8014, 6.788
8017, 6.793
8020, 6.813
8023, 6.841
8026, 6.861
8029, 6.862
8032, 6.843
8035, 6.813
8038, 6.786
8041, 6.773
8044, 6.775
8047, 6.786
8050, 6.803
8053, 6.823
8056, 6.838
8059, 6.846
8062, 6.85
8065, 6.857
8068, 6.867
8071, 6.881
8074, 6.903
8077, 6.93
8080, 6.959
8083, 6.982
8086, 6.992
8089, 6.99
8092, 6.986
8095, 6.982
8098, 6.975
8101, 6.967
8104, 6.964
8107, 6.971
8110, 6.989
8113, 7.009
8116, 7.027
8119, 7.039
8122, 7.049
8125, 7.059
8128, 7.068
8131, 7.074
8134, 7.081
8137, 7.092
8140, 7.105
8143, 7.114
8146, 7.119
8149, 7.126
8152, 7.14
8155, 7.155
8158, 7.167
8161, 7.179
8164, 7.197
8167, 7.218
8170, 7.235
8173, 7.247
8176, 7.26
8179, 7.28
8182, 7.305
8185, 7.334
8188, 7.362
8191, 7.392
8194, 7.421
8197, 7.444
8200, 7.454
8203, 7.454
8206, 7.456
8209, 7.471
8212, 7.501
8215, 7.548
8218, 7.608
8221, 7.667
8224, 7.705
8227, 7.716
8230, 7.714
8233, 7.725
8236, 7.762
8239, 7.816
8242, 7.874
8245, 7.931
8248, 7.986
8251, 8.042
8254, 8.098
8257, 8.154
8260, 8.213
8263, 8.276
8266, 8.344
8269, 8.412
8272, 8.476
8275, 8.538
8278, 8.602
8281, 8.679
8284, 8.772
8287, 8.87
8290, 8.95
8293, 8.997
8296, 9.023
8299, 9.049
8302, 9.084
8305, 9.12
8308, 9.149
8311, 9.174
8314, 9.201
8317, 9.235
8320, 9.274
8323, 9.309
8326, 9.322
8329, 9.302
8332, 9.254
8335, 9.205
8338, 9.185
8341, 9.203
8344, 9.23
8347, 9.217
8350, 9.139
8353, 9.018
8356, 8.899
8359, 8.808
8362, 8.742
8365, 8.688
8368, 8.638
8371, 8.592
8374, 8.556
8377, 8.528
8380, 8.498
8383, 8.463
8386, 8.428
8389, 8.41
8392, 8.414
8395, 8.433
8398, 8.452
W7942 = 0.04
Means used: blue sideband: 7.01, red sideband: 7.81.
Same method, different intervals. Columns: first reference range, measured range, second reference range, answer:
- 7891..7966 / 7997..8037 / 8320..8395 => 0.08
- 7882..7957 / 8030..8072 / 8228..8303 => 0.10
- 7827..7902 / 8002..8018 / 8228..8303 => 0.11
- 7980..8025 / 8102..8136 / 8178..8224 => 0.02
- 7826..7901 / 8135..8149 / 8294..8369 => 0.16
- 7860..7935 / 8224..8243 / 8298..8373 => 0.11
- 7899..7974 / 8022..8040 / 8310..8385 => 0.08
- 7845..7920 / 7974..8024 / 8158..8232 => 0.06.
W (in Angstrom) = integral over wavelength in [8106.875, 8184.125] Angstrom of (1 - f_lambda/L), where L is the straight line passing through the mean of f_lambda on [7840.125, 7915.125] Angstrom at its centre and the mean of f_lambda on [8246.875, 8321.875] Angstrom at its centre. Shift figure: 9.5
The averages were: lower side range 7.02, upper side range 8.72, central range 7.13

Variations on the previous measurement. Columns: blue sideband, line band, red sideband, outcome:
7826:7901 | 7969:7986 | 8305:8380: 1.68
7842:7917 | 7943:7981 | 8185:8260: 1.88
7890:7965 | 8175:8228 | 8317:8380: 5.20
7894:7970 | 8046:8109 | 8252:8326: 6.29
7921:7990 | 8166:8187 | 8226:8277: 1.33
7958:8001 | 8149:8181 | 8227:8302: 2.45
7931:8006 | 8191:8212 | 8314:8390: 1.71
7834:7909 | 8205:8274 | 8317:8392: 4.61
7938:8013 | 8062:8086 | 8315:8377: 1.60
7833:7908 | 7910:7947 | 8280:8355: 1.75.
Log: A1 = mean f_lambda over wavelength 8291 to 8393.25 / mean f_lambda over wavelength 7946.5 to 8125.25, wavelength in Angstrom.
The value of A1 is 1.3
